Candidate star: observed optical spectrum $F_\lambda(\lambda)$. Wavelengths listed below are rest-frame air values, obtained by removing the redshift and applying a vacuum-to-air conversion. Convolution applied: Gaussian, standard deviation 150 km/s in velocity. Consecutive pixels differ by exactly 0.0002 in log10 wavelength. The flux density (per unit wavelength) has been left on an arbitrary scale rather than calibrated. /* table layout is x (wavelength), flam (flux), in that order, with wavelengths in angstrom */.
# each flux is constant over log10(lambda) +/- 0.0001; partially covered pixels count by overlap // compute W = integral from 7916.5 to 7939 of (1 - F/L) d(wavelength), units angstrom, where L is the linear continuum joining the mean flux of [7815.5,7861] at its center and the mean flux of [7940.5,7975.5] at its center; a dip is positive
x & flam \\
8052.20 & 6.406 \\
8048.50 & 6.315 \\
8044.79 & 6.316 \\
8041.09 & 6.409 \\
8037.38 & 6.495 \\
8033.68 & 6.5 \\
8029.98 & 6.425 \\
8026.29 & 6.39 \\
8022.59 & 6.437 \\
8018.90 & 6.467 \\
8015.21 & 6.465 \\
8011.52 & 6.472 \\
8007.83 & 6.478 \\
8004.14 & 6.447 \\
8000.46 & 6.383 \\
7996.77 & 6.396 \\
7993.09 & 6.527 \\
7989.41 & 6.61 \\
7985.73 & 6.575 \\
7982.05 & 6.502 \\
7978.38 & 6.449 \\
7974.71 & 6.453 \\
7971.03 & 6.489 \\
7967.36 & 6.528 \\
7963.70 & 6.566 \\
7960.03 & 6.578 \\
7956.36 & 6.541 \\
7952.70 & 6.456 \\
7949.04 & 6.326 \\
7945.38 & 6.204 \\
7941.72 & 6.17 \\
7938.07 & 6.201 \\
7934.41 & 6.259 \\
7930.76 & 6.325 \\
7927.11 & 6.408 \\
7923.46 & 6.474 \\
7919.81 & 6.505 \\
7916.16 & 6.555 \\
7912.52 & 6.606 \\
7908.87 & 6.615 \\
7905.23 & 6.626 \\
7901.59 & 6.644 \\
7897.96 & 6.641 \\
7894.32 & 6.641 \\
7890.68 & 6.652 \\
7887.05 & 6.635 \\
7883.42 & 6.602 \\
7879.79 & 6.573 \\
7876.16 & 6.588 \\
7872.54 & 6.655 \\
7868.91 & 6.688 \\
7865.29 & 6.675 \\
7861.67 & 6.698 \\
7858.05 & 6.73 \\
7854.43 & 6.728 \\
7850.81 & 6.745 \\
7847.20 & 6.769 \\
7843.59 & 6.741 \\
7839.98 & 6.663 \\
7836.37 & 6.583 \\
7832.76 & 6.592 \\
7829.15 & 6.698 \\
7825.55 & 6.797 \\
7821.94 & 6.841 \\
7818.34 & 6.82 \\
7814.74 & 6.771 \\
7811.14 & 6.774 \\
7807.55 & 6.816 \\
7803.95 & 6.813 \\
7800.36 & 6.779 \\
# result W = 0.4 angstrom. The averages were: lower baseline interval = 6.73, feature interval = 6.38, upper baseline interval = 6.43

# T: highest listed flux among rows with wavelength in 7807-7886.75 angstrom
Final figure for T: 6.841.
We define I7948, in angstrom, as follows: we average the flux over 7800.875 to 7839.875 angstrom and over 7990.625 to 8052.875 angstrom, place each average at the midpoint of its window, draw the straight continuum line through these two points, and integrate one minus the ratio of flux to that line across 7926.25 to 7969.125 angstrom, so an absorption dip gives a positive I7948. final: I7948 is 1.1 angstrom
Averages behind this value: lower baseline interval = 6.75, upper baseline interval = 6.43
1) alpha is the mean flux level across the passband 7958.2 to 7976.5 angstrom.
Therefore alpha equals 6.52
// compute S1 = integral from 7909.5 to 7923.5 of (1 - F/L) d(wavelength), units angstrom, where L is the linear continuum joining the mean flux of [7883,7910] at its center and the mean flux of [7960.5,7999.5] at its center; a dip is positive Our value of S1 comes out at 0.1 angstrom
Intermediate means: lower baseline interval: 6.64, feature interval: 6.55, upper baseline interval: 6.51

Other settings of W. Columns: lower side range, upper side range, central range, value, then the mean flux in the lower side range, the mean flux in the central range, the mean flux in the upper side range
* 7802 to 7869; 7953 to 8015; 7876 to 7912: 0.10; 6.74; 6.62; 6.5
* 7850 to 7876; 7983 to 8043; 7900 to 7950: 1.34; 6.69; 6.42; 6.47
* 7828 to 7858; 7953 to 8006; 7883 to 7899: -0.03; 6.69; 6.63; 6.5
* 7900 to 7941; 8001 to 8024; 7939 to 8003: 0.09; 6.46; 6.45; 6.46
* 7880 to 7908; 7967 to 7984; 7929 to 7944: 0.72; 6.63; 6.24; 6.48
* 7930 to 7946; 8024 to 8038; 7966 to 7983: -0.45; 6.23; 6.48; 6.45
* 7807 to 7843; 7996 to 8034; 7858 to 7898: 0.04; 6.73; 6.64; 6.44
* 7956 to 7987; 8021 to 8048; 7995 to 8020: 0.06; 6.52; 6.44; 6.42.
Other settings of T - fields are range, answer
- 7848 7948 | 6.745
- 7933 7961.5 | 6.578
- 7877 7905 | 6.652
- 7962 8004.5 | 6.61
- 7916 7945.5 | 6.555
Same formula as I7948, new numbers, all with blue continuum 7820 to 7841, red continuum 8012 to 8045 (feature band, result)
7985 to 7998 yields -0.08 angstrom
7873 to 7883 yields 0.06 angstrom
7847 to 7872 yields -0.20 angstrom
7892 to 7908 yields -0.07 angstrom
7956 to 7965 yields -0.05 angstrom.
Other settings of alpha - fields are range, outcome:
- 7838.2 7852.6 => 6.73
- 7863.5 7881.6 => 6.64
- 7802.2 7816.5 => 6.79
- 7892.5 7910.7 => 6.63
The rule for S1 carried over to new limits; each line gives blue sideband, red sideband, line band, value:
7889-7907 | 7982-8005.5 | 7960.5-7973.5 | 0.0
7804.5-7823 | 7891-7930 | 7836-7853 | 0.0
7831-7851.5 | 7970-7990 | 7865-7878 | 0.0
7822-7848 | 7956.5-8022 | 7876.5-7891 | 0.1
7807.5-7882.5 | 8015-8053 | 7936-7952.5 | 0.8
